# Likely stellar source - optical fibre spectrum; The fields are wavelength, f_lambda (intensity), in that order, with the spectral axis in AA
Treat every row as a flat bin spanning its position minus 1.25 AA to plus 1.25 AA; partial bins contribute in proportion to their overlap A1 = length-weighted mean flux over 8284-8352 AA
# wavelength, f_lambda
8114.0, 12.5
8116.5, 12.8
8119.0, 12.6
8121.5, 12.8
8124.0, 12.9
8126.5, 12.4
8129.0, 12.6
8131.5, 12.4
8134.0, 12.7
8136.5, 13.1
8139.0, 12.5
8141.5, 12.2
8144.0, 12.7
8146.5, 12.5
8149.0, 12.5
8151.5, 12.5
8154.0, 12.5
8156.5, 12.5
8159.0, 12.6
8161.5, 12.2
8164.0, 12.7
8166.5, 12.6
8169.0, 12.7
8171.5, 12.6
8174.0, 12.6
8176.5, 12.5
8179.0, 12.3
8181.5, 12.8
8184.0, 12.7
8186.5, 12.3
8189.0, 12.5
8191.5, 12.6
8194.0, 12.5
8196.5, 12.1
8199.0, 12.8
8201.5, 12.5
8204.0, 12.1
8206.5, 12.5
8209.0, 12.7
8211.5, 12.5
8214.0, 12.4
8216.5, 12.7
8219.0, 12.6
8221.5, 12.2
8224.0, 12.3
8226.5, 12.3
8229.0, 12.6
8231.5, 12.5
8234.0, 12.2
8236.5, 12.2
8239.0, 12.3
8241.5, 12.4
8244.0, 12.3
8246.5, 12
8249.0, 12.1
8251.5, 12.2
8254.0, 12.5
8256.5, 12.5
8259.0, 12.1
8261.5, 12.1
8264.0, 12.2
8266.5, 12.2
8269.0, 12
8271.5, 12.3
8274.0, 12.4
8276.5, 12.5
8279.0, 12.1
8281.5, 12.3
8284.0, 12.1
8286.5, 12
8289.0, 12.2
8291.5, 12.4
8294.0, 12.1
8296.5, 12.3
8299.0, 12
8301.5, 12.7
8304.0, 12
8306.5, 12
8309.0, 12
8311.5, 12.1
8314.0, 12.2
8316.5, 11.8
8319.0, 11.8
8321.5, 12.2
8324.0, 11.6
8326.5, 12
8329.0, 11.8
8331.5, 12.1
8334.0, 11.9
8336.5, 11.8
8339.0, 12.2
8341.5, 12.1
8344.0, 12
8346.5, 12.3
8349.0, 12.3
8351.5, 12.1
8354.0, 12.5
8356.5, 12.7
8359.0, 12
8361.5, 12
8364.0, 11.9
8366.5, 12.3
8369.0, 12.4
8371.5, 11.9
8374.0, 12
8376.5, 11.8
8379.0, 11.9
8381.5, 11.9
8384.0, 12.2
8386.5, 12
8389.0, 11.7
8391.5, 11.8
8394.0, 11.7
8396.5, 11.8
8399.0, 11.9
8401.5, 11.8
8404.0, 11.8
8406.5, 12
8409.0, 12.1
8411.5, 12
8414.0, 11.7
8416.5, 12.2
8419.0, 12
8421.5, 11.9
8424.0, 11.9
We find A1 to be 12.1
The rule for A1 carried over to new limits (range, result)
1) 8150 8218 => 12.5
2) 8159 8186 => 12.6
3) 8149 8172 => 12.5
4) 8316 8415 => 12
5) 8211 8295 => 12.3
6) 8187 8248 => 12.4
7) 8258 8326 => 12.1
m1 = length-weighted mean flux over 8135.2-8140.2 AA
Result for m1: 12.8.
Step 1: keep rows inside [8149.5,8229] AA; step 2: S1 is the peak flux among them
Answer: 12.8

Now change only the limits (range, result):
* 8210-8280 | 12.7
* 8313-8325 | 12.2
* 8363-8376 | 12.4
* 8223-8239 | 12.6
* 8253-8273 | 12.5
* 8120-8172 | 13.1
